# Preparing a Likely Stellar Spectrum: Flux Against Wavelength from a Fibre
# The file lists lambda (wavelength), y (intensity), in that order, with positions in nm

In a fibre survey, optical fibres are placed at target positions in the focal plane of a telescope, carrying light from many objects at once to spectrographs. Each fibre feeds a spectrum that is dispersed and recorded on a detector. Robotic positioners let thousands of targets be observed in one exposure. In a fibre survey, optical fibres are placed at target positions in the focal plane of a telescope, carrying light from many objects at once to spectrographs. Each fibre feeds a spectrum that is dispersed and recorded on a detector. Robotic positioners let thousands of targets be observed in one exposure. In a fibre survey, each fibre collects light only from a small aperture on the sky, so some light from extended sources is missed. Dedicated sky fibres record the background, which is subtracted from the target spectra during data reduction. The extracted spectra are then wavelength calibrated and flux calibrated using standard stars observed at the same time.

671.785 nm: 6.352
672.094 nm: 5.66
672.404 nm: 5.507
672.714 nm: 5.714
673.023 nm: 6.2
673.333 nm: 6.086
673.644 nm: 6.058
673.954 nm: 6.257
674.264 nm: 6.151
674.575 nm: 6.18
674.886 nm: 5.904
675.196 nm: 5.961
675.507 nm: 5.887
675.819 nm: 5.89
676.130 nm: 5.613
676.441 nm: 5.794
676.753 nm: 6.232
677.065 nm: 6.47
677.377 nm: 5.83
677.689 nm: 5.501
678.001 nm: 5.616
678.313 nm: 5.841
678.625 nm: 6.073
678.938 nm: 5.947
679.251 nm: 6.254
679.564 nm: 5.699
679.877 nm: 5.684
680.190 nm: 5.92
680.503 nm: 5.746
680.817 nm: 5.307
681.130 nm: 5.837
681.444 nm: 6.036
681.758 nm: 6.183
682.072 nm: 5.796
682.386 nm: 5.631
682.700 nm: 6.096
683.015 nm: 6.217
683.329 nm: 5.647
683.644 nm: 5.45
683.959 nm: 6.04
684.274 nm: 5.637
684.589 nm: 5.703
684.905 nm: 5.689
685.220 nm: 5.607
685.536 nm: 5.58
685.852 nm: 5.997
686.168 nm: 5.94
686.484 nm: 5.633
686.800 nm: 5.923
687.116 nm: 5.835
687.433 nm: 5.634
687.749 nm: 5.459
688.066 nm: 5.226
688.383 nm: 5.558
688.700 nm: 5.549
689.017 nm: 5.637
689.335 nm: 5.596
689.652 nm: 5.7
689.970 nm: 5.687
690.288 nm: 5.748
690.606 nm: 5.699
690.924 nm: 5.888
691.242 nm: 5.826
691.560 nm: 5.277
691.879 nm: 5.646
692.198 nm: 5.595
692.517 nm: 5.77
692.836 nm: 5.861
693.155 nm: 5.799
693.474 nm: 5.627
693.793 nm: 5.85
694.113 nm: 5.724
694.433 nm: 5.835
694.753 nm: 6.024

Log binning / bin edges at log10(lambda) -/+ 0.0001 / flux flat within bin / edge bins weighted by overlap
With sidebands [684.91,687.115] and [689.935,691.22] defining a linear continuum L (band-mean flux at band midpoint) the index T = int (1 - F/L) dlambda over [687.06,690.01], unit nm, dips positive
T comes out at 0.10 nm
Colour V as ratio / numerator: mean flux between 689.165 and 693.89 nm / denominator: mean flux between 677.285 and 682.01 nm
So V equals 0.98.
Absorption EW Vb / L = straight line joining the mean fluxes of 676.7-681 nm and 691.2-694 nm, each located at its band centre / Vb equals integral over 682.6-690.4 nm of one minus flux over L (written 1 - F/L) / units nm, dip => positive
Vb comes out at 0.076 nm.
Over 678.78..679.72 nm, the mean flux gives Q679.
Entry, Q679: 5.96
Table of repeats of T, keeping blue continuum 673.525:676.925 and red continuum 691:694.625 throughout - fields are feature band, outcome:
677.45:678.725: 0.043 nm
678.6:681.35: 0.045 nm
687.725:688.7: 0.060 nm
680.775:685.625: 0.063 nm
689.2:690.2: 0.017 nm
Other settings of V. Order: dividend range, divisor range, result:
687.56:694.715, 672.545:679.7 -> 0.95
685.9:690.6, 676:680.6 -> 0.96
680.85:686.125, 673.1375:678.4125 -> 0.98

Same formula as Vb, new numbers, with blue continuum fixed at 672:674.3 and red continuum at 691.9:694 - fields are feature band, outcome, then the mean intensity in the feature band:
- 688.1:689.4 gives 0.053 nm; 5.55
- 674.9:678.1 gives 0.017 nm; 5.89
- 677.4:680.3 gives 0.028 nm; 5.84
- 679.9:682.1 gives 0.016 nm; 5.83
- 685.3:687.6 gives 0.011 nm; 5.78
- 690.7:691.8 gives 0.018 nm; 5.67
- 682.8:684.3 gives 0.005 nm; 5.82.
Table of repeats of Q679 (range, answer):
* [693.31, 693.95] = 5.74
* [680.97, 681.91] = 6.02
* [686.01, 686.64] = 5.79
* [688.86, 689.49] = 5.61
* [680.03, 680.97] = 5.66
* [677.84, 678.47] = 5.74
